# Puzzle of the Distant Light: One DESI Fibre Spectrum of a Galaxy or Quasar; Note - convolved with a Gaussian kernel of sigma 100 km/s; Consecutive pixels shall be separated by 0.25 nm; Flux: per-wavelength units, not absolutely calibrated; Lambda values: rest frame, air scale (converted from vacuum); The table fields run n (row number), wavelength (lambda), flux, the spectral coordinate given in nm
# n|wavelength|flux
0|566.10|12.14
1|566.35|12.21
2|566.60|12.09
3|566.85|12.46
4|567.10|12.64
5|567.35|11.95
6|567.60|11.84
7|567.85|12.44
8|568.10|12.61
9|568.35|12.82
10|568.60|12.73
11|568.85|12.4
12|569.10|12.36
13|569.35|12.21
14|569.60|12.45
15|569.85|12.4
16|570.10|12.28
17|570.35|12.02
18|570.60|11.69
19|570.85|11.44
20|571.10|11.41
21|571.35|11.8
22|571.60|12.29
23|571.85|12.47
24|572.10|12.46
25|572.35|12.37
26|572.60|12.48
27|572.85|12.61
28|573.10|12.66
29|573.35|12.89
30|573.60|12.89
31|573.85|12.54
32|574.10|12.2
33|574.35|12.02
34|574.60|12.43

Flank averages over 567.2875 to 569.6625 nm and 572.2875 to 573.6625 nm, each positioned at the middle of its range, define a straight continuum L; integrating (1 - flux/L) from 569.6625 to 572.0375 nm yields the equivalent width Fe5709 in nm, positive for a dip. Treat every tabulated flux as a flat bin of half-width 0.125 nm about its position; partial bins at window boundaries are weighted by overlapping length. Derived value 0.10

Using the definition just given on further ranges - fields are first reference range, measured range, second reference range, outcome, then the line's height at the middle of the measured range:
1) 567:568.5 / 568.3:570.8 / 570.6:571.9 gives -0.04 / 12.1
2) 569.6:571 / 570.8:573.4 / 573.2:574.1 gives 0.02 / 12.4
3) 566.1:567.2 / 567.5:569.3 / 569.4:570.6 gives -0.03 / 12.3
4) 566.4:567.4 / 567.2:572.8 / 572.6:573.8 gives 0.12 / 12.5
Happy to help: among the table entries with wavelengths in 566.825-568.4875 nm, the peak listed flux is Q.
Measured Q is 12.82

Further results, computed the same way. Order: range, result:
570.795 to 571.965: 12.47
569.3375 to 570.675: 12.45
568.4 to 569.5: 12.73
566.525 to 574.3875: 12.89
